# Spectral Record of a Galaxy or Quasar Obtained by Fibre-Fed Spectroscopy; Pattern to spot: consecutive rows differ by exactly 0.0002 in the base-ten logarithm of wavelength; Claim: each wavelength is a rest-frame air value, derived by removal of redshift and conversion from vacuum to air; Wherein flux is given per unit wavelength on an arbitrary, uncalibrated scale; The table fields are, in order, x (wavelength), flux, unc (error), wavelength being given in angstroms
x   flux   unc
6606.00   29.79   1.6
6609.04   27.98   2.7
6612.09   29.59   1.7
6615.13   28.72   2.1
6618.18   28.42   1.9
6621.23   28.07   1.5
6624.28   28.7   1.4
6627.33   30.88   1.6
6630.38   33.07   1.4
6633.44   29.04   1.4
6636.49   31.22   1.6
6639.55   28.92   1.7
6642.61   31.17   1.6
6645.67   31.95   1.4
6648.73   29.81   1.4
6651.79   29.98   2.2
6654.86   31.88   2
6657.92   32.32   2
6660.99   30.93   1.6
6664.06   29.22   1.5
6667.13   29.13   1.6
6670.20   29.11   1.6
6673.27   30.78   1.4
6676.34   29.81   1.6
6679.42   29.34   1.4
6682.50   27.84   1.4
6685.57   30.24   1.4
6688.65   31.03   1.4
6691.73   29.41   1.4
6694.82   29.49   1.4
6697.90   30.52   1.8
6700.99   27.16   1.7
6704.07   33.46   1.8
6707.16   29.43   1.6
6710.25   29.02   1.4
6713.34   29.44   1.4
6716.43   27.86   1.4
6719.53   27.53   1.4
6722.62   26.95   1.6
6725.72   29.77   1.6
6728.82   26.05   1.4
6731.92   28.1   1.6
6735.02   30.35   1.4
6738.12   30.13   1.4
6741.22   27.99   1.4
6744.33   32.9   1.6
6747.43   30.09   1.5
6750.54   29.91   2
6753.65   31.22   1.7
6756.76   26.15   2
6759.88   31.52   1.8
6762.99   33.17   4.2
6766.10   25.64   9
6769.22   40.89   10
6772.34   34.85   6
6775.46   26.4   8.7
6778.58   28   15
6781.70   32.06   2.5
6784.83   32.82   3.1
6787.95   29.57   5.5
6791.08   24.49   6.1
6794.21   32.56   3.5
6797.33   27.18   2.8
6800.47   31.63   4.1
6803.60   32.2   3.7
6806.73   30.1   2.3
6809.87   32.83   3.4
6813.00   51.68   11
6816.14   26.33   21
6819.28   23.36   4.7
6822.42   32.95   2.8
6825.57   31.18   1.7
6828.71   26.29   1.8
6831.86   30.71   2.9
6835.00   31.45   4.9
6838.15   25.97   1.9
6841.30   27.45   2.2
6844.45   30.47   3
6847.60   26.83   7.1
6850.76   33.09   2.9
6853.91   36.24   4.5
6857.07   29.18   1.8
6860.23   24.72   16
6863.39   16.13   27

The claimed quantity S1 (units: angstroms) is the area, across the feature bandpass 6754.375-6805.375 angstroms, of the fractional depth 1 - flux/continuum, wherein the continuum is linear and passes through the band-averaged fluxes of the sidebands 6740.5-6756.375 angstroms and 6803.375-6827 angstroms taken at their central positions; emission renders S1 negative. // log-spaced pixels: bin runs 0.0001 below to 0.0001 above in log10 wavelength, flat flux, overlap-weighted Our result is 1.2 angstroms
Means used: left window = 30.2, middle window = 30.6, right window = 32.6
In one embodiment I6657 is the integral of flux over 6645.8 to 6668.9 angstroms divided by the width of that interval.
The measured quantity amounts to 30.5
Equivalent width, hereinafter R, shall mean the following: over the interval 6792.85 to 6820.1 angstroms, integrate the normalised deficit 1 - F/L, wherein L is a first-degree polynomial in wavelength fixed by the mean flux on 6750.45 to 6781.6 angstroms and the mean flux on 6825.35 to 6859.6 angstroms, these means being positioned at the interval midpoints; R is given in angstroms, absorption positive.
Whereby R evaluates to -1.8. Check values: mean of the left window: 30.9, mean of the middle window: 32.2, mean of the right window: 29.7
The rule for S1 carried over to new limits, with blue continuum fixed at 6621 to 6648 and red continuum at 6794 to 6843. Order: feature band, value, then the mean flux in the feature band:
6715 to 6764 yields 2.1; 29.3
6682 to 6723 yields 1.7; 29.3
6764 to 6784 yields -0.4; 31.4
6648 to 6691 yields 0.6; 30.1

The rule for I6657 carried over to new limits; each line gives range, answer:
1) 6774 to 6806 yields 29.7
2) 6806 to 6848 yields 30.7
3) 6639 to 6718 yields 30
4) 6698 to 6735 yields 28.8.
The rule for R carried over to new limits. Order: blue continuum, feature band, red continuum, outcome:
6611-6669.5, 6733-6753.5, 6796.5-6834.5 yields 0.44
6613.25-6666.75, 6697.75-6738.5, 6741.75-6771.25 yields 2.63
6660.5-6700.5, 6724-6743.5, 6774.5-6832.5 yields 0.80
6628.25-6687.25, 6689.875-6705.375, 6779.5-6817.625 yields 0.40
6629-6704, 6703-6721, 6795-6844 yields 0.60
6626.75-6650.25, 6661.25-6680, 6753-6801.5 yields 0.62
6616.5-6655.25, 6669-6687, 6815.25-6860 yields 0.28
